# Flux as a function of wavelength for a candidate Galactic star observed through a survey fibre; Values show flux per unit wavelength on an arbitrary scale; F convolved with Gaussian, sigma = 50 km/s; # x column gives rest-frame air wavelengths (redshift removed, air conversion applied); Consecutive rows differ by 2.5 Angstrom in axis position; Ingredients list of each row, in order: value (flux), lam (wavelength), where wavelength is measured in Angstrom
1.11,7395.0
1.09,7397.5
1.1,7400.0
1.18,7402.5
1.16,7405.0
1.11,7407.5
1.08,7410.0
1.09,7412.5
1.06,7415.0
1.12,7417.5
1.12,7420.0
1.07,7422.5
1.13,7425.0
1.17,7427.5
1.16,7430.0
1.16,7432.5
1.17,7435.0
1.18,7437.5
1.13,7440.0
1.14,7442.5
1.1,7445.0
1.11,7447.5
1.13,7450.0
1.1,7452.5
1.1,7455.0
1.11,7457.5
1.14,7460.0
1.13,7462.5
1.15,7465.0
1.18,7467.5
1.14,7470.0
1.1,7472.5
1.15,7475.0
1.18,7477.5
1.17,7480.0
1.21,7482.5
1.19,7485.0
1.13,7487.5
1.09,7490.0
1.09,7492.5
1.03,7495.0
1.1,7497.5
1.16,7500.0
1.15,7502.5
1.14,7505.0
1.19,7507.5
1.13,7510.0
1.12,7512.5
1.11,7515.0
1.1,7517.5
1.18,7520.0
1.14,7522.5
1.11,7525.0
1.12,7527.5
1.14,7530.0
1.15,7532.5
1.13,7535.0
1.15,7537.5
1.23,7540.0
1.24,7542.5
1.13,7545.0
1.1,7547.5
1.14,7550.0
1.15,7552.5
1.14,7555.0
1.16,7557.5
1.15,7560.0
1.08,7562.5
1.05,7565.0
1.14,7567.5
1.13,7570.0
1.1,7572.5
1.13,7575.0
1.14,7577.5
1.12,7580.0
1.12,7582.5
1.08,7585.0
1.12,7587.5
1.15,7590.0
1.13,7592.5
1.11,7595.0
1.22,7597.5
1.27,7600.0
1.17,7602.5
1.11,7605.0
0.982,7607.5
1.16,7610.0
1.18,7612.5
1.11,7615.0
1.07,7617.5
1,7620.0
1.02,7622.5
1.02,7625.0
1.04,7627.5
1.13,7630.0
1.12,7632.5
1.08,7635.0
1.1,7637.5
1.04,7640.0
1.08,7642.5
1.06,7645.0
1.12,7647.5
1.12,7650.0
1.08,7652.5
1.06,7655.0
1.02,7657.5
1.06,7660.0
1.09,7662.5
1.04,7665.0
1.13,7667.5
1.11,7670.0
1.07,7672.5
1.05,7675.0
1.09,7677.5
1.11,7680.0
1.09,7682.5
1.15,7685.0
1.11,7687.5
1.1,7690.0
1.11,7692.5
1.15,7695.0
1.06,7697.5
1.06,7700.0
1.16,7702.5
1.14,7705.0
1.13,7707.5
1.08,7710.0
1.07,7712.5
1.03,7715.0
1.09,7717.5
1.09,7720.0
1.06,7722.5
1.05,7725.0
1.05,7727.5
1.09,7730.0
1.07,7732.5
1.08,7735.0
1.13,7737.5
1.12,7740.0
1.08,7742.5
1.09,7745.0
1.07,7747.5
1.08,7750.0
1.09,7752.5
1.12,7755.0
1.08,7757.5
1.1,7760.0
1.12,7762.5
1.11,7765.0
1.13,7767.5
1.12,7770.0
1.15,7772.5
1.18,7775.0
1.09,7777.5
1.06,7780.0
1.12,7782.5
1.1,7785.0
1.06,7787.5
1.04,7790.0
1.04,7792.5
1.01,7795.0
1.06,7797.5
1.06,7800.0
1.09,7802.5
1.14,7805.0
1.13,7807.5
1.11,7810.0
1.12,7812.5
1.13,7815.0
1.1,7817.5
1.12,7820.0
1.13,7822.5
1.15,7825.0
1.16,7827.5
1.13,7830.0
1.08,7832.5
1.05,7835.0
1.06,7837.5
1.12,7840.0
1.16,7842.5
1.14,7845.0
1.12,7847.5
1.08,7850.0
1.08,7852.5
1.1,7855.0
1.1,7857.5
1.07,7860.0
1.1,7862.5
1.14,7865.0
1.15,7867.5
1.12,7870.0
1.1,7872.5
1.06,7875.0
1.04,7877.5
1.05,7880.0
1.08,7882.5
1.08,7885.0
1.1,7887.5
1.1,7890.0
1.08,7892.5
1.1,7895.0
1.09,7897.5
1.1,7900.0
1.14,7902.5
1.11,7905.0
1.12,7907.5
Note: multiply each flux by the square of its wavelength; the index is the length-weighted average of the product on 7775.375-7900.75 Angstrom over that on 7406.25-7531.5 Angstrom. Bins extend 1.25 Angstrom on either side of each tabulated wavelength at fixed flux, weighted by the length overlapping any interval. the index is 1.07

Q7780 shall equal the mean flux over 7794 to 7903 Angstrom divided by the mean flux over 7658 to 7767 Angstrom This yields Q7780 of 1.0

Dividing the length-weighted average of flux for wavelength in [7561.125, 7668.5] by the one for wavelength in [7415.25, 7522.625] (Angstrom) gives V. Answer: 0.97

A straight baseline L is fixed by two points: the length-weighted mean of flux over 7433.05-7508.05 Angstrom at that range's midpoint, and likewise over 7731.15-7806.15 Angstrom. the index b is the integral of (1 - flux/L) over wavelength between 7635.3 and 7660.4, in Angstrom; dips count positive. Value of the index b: 0.8 Angstrom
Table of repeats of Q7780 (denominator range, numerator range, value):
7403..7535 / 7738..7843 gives 0.97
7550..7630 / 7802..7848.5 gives 1.00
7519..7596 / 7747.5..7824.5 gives 0.97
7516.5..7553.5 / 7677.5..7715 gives 0.96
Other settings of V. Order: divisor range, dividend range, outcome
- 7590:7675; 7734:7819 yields 1.00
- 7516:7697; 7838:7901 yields 0.99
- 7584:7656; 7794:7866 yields 1.00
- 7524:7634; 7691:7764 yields 0.97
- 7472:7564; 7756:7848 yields 0.97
